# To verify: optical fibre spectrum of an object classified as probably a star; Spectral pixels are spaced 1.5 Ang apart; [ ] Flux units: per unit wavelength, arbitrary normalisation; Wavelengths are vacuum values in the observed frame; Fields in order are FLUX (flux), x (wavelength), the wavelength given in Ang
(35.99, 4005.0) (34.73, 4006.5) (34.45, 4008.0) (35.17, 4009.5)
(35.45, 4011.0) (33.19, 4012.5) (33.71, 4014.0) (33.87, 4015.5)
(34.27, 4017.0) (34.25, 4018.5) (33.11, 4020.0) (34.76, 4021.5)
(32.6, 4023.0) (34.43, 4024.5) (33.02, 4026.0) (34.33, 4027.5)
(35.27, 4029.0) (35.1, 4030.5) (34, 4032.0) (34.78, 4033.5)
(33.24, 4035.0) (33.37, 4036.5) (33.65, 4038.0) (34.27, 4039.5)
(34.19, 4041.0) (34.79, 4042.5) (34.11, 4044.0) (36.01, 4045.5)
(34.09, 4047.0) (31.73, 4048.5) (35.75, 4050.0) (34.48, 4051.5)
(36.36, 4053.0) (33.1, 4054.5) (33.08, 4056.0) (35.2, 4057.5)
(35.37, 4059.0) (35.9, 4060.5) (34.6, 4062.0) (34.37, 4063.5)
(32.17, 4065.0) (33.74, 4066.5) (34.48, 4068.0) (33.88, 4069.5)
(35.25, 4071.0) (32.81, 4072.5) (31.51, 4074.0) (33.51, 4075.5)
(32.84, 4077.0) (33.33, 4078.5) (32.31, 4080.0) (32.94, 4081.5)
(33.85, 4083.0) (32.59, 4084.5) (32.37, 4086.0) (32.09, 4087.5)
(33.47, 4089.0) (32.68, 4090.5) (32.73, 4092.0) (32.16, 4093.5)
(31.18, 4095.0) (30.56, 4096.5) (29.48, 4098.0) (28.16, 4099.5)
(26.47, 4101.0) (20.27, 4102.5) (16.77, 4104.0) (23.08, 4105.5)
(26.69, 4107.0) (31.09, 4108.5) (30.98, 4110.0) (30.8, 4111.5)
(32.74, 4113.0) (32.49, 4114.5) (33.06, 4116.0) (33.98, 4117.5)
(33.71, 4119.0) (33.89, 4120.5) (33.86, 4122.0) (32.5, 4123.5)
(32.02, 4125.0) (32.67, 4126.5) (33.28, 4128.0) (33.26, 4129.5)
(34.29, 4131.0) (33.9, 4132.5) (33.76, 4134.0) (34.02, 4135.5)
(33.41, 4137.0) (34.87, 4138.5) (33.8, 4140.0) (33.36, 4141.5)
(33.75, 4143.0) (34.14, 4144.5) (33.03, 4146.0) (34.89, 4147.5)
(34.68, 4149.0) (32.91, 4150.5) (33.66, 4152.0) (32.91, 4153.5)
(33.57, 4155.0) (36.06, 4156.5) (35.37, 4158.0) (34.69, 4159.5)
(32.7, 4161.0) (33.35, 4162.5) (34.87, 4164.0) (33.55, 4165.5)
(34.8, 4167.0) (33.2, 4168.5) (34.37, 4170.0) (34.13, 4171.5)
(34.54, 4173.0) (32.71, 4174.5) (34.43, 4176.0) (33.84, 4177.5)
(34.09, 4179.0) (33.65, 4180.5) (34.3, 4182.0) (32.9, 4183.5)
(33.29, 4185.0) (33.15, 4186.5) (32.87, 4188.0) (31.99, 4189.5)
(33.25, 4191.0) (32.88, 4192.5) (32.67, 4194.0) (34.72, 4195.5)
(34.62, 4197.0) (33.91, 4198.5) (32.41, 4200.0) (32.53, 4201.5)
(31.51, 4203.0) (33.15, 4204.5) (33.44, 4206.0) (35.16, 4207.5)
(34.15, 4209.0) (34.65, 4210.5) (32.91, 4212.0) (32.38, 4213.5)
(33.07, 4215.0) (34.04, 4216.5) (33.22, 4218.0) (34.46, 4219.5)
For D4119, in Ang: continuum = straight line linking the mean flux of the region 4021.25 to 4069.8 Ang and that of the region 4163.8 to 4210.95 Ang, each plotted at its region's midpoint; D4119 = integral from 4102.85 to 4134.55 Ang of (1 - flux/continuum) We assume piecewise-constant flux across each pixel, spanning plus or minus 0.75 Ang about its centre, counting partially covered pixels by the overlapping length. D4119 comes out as 2.5 Ang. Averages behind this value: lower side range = 34.2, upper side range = 33.6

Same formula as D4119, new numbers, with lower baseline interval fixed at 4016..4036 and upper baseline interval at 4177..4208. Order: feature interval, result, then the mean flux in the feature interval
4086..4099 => 0.8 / 31.8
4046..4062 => -0.3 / 34.5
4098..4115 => 3.3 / 27.3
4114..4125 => 0.1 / 33.3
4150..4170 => -0.3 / 34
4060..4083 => 0.2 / 33.6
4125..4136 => 0.0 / 33.5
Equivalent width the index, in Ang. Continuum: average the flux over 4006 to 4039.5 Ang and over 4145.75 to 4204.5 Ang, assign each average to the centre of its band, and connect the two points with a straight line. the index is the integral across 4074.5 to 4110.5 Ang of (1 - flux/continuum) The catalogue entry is 4.08 Ang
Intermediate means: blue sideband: 34.1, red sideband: 33.7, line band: 30.1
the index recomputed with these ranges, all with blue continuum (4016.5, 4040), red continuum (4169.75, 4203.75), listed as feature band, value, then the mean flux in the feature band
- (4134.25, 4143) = -0.1 Ang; 33.9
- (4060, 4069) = -0.1 Ang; 34.2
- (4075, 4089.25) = 0.4 Ang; 32.9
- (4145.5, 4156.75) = -0.1 Ang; 33.9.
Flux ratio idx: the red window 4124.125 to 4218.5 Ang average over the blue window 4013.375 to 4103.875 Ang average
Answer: 1.02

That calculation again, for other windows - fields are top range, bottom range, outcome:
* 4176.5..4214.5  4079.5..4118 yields 1.11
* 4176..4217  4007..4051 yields 0.98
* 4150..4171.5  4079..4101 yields 1.07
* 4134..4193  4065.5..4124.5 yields 1.08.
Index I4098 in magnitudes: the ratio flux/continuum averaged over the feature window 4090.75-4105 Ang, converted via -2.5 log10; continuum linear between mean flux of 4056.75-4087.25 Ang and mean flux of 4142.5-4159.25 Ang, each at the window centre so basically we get 0.218 mag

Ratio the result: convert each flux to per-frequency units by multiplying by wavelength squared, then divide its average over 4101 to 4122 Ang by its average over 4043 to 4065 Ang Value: 0.87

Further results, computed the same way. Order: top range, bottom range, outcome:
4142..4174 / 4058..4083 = 1.05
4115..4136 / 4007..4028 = 1.04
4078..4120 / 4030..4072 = 0.91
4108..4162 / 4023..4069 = 1.02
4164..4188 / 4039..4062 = 1.04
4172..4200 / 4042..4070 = 1.04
